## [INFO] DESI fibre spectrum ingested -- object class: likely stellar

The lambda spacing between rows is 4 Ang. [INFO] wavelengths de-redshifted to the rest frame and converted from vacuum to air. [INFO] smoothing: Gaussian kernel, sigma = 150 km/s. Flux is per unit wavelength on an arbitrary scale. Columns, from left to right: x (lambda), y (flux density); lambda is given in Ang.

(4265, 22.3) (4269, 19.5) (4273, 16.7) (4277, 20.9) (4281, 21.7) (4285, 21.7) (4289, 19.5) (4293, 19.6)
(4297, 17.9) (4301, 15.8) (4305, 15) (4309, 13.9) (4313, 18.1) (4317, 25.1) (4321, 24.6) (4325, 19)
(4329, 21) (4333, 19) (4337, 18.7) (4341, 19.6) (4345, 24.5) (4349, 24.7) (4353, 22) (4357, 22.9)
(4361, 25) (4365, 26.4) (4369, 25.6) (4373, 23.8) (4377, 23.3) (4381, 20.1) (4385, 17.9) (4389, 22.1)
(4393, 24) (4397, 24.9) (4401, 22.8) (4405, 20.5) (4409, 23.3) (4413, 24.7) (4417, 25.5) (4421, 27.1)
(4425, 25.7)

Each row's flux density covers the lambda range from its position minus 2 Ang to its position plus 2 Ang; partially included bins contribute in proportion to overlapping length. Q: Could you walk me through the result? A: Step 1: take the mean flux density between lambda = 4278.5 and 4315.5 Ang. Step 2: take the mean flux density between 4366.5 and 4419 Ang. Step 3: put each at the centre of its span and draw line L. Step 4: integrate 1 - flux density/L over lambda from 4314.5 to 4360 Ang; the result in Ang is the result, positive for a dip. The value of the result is -3.8 Ang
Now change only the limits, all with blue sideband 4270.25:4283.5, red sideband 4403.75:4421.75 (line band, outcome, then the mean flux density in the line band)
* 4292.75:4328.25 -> 3.59 Ang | 18.8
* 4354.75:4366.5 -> -1.11 Ang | 24.6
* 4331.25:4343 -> 1.43 Ang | 19.1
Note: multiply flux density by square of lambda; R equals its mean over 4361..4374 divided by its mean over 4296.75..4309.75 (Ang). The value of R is 1.7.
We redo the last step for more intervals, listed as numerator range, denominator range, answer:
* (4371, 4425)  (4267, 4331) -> 1.25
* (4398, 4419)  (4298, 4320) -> 1.37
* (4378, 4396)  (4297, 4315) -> 1.39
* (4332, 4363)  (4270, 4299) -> 1.16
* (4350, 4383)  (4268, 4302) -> 1.27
